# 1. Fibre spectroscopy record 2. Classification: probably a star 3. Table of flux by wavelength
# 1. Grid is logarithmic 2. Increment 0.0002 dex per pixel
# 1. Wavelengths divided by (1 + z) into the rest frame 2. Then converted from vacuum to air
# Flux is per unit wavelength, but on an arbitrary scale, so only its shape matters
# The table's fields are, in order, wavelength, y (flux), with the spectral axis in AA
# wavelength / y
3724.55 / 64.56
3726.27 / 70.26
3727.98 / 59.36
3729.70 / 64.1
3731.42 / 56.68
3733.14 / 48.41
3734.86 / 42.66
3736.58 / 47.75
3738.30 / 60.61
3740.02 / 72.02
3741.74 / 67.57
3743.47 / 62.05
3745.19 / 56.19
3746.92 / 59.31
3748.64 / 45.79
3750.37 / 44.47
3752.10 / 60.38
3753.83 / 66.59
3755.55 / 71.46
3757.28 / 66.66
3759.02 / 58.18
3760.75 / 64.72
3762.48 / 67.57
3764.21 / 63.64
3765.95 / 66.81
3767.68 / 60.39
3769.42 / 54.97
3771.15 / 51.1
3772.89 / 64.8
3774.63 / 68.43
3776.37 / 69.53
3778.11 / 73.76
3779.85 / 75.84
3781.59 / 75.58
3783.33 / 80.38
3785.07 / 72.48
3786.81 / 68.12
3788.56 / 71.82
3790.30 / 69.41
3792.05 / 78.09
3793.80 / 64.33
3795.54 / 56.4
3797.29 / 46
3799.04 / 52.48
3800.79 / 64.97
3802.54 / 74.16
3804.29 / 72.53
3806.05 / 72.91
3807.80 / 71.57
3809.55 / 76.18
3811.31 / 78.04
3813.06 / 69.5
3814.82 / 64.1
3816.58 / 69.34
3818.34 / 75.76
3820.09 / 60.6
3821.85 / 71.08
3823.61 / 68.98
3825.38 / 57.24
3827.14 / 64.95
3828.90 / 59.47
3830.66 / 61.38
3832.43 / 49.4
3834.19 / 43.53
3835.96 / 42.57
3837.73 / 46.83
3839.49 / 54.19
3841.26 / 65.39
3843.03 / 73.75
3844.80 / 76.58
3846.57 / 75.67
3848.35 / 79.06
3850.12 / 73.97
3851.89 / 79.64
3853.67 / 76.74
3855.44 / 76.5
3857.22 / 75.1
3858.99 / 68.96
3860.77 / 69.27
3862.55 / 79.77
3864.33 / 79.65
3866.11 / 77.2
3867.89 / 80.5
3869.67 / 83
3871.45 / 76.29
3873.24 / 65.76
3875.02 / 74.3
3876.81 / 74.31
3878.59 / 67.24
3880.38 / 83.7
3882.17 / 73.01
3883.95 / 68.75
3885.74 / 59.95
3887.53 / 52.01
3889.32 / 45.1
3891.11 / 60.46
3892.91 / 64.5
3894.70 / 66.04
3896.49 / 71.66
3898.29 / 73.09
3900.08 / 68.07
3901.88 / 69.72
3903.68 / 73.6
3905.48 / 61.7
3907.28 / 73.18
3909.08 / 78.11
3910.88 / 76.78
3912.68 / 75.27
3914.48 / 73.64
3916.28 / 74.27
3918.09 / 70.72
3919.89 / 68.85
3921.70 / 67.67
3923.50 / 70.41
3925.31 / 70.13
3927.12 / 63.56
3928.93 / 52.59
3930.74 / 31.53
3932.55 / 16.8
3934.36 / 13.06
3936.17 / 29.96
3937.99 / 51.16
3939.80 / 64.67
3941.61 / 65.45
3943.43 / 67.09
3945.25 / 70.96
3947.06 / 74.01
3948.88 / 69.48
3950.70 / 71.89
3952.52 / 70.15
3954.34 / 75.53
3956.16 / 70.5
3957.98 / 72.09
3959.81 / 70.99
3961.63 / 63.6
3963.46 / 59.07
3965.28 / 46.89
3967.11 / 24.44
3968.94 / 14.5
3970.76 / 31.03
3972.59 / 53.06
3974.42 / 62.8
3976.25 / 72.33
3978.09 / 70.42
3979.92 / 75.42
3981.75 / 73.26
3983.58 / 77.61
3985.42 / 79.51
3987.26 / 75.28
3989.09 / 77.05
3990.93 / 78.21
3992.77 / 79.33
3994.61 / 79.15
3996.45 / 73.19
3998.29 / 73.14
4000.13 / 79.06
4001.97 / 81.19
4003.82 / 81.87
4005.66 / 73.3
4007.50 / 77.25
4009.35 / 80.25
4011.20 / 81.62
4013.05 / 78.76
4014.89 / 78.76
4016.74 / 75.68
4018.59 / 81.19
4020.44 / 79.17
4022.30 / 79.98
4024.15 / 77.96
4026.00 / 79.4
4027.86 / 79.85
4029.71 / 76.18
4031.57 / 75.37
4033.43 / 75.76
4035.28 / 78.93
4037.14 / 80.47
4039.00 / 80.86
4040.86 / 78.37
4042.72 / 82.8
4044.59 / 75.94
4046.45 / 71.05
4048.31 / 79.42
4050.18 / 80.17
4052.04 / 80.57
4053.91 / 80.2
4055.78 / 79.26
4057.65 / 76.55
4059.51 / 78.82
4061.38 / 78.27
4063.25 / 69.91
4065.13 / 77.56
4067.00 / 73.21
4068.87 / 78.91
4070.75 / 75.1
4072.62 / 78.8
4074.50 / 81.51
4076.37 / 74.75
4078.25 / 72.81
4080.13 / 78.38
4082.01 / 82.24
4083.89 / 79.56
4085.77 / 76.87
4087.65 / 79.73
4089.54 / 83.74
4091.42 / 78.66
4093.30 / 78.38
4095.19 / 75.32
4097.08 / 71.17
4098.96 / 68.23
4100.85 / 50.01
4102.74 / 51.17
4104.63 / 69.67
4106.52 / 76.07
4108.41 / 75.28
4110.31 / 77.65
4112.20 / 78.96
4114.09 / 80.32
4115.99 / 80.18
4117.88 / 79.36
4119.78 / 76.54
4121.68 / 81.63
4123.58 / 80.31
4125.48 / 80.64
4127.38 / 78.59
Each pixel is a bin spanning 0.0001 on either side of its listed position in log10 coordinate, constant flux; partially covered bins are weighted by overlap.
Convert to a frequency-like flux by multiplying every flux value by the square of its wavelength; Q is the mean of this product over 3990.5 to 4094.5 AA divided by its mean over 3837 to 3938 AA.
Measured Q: 1.27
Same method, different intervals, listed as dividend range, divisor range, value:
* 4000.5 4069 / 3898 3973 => 1.36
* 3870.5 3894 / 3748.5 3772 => 1.17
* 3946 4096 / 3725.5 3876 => 1.25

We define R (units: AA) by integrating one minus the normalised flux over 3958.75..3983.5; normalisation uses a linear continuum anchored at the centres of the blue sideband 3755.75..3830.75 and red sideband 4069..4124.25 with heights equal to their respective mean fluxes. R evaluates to 5.5 AA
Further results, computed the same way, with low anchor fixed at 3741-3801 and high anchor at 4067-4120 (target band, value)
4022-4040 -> -1.3 AA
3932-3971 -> 8.5 AA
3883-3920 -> 0.4 AA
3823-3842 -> 3.0 AA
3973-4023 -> -3.2 AA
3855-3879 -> -2.7 AA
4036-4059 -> -1.6 AA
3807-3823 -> -1.3 AA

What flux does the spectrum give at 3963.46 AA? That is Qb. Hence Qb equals 59.07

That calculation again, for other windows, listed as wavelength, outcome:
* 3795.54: 56.4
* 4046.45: 71.05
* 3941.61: 65.45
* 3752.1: 60.38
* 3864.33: 79.65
